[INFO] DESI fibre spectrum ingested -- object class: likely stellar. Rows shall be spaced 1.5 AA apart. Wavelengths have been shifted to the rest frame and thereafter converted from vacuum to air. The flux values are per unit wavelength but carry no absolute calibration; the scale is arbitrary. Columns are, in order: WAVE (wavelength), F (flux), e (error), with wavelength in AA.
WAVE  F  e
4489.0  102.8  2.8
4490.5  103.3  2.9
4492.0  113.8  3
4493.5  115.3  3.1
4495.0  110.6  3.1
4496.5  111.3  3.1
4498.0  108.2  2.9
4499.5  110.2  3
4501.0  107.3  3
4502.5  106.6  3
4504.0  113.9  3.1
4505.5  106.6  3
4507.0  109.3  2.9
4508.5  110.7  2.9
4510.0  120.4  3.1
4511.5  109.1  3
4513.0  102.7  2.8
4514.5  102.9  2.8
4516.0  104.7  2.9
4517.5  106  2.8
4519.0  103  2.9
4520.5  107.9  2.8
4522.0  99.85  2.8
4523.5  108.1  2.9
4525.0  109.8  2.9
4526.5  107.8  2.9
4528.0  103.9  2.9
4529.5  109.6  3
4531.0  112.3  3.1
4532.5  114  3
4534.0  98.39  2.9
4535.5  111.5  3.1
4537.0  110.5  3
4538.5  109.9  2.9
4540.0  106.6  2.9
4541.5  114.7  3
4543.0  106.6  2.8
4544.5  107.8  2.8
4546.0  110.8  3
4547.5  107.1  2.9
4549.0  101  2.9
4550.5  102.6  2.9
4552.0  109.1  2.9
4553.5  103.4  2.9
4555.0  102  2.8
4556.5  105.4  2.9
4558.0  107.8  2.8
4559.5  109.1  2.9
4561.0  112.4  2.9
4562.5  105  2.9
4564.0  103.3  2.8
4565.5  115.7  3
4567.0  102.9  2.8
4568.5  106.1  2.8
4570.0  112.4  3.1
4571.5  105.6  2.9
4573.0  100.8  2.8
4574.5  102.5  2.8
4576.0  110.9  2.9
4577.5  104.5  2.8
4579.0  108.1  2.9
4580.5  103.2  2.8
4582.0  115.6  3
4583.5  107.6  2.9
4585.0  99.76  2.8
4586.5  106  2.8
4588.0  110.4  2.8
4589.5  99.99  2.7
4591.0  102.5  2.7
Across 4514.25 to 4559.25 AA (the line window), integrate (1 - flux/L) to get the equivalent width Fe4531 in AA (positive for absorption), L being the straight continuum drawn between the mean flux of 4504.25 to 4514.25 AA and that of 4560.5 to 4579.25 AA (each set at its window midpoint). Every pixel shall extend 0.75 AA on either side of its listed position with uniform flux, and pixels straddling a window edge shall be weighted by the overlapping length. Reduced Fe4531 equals 0.6 AA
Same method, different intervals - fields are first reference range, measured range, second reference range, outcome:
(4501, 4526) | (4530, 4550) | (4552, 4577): -0.3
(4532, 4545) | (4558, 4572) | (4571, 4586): -0.2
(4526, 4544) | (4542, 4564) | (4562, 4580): 0.2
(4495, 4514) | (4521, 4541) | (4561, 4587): 0.1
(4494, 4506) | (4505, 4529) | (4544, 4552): 0.3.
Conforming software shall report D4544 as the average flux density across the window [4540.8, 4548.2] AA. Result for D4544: 109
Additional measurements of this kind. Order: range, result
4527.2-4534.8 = 108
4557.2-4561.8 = 110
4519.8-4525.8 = 106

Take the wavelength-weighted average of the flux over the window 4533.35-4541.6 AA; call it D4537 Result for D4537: 108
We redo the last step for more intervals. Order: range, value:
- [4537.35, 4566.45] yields 107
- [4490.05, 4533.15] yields 109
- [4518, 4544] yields 108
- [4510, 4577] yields 107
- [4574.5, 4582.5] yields 108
